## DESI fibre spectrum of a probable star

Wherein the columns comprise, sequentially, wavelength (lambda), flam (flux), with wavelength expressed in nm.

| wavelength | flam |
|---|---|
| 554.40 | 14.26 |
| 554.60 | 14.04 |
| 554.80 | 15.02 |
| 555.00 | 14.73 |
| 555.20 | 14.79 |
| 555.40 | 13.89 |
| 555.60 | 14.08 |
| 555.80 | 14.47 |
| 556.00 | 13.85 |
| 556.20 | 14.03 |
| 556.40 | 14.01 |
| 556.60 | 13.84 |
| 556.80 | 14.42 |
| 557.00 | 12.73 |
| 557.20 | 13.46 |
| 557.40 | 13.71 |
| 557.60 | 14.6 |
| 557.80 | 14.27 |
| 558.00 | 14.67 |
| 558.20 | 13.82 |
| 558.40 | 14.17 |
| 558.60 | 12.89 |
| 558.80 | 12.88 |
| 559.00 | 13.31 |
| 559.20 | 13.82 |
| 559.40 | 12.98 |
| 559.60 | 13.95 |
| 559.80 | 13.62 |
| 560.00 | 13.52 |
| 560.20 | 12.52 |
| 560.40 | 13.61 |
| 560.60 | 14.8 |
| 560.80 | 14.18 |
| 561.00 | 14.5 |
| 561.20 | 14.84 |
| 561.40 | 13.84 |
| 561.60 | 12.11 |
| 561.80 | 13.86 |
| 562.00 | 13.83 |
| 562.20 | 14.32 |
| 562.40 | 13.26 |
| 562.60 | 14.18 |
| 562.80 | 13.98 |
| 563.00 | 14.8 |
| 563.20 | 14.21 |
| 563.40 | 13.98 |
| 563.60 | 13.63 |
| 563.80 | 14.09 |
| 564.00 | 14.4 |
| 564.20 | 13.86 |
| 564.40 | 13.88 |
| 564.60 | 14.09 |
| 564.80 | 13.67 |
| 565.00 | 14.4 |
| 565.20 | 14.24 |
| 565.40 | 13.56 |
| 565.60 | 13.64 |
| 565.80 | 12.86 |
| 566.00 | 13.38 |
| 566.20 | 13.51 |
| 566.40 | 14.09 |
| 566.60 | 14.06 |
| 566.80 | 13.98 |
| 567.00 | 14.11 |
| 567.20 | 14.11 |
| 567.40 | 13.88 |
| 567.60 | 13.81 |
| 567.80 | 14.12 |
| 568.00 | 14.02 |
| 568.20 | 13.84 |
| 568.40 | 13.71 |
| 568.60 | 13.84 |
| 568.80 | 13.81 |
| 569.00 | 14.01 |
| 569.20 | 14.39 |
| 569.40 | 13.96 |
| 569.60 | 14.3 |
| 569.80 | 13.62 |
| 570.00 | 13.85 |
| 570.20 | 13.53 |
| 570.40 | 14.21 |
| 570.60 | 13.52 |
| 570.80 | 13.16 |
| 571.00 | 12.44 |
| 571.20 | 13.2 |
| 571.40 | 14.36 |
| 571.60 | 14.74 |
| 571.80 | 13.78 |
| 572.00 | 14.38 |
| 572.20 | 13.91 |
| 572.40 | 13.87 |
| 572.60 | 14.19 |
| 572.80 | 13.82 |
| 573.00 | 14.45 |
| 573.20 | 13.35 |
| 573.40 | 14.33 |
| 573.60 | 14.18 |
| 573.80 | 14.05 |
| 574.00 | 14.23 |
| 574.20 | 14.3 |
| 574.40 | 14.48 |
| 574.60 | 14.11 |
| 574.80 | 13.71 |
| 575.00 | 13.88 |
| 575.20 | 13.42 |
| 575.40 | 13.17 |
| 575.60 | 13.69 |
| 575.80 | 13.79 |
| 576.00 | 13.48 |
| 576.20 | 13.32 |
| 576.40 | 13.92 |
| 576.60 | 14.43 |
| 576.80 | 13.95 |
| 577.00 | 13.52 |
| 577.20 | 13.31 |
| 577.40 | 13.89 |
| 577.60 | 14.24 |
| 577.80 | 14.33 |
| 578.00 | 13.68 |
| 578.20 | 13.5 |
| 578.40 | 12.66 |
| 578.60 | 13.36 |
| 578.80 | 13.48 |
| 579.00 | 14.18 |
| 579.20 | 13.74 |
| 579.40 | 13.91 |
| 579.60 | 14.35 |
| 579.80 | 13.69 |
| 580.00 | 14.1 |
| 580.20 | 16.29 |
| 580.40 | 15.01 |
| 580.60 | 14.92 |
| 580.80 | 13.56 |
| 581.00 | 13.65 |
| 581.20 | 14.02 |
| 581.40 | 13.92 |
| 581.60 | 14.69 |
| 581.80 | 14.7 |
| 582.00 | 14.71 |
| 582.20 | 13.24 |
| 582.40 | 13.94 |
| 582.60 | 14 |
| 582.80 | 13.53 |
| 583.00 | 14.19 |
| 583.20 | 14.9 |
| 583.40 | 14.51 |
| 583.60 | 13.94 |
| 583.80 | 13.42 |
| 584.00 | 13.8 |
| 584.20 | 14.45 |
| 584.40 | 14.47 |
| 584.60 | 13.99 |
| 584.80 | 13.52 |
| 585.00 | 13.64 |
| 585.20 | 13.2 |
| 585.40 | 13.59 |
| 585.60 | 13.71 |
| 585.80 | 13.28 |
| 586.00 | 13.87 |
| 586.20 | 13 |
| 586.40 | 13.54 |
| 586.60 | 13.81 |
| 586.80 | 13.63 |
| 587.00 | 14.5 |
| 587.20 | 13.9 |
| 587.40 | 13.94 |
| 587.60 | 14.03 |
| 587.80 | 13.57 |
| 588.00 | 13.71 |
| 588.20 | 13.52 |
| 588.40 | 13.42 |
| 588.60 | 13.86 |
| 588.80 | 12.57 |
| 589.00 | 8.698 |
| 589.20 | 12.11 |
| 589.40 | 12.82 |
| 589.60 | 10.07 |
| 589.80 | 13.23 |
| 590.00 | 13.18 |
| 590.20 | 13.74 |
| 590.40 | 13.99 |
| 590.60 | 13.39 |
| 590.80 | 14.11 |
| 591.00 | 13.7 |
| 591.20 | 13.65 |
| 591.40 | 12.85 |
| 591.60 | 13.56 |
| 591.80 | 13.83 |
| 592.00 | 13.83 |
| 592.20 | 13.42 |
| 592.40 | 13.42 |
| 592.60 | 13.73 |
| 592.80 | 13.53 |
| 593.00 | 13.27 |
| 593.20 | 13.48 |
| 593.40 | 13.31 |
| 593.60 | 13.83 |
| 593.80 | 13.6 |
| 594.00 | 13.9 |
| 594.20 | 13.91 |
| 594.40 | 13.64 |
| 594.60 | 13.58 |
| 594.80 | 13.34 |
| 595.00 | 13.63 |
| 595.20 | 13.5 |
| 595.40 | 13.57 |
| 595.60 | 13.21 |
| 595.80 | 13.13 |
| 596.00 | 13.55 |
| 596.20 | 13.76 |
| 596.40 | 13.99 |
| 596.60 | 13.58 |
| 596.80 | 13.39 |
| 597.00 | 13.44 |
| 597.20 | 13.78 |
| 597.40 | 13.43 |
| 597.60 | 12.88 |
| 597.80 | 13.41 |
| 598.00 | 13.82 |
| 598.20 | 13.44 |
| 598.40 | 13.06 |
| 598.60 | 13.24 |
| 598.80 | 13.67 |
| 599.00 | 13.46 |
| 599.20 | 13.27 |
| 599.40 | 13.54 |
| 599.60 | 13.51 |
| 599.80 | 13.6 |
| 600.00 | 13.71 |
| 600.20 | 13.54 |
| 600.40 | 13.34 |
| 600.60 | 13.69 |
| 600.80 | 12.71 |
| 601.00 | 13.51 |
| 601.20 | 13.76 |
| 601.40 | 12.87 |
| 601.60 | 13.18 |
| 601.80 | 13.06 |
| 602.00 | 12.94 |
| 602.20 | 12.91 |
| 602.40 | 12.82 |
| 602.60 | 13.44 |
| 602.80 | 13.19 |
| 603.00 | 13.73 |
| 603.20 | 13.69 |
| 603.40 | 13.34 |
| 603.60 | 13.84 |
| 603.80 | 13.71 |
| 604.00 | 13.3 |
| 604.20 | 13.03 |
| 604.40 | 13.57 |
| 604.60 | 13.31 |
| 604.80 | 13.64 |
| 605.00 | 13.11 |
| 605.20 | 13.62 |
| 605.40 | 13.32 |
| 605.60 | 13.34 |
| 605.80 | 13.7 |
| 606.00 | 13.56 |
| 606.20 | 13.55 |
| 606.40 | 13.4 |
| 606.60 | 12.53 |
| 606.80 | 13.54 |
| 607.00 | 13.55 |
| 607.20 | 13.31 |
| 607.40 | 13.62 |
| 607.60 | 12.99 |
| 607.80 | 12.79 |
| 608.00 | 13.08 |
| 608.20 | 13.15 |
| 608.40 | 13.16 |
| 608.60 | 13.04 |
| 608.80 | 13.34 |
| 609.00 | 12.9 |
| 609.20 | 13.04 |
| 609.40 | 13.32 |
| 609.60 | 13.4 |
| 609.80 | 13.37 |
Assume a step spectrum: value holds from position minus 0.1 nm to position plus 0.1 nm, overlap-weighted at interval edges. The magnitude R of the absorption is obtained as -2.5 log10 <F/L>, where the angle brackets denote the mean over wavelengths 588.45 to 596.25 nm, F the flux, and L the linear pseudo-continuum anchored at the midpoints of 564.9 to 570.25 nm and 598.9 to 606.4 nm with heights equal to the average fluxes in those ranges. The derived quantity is 0.02 mag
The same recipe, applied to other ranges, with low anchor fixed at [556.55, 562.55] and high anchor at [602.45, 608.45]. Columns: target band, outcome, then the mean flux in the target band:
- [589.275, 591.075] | 0.03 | 13.1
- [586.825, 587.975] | -0.03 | 13.9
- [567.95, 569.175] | -0.02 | 13.9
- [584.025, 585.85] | -0.02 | 13.8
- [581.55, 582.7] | -0.05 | 14.2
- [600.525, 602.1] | 0.02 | 13.2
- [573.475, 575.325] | -0.03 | 14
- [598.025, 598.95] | 0.00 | 13.4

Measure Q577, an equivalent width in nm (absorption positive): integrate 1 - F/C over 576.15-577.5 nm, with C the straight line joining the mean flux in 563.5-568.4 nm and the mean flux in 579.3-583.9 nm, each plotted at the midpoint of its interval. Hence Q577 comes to 0.033 nm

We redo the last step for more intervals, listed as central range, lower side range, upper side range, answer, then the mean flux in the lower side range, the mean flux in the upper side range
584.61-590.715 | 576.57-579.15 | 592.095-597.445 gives 0.168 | 13.7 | 13.6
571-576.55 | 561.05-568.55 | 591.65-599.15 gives -0.047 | 13.9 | 13.5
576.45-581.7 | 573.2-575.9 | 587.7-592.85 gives -0.122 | 13.9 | 13.1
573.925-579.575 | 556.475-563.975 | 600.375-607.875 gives -0.059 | 13.8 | 13.3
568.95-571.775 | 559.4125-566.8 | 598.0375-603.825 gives -0.007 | 13.9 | 13.4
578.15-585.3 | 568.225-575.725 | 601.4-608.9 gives -0.167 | 13.9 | 13.3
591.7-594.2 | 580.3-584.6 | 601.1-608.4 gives 0.029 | 14.2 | 13.3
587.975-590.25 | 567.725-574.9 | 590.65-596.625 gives 0.190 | 13.9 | 13.6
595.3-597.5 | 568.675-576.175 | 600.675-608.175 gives -0.012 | 13.9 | 13.3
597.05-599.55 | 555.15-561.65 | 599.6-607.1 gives 0.001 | 13.8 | 13.4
